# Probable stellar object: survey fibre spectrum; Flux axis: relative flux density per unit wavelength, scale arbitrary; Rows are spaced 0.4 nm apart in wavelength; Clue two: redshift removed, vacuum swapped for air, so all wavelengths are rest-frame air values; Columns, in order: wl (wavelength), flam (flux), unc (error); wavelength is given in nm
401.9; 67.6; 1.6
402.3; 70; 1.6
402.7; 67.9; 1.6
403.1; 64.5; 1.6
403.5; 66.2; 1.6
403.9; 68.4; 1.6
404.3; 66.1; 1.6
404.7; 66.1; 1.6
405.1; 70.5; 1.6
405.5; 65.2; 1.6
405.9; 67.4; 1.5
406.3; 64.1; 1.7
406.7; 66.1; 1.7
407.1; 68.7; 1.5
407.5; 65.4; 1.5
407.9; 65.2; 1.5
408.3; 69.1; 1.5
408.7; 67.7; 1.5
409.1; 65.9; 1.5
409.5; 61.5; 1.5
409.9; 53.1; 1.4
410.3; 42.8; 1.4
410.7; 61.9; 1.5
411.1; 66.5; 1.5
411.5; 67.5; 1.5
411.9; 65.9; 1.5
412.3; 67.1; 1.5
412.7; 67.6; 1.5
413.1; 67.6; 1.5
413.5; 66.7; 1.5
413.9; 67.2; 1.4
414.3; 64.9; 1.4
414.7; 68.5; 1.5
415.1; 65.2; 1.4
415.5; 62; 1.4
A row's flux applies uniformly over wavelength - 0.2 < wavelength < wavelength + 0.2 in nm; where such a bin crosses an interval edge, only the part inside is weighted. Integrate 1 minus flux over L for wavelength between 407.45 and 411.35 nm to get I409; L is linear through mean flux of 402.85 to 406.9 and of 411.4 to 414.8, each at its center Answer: 0.29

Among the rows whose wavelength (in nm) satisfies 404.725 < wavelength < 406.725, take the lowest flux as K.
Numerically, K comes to 64.1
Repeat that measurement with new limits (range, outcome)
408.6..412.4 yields 42.8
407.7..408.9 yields 65.2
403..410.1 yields 53.1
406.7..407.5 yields 65.4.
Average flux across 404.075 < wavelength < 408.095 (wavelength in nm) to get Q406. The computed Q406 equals 66.5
